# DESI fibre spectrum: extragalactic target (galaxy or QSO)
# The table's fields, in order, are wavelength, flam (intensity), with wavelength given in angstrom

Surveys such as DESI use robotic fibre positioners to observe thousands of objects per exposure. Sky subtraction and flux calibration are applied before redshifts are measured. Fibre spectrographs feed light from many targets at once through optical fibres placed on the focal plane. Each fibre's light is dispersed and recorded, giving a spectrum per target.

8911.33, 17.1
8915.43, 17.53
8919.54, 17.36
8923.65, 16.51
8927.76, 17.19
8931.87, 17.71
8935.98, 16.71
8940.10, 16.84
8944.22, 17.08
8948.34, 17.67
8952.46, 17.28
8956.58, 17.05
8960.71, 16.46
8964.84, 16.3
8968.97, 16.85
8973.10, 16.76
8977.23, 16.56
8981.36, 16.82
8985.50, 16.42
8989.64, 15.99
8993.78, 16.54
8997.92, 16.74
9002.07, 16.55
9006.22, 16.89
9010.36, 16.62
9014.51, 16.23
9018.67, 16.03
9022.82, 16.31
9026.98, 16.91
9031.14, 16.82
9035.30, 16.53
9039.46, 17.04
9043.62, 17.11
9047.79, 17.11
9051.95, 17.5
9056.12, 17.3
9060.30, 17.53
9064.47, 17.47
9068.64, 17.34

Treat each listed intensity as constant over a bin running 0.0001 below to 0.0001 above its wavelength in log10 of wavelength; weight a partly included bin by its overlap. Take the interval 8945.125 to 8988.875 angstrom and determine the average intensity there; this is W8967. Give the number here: 16.8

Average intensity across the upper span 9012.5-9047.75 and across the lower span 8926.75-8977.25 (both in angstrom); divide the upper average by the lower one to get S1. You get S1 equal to 0.98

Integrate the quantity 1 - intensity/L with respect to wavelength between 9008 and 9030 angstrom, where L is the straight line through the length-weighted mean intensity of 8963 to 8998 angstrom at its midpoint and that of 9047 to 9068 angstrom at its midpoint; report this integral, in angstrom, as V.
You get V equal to 0.7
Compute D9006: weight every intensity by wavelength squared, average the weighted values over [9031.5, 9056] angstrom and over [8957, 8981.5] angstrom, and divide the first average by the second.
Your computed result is 1.0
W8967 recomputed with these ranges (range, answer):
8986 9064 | 16.8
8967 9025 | 16.5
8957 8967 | 16.5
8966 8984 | 16.7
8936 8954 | 17.2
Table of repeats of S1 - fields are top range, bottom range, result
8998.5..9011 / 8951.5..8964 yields 0.99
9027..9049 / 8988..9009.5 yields 1.02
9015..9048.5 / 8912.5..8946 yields 0.98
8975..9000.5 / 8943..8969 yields 0.97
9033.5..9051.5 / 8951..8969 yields 1.02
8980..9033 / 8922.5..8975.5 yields 0.97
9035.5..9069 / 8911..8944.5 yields 1.01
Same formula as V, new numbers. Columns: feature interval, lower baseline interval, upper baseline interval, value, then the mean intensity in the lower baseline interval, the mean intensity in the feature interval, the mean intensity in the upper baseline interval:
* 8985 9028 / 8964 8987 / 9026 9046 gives 0.8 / 16.6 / 16.5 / 16.9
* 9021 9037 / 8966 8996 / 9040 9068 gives 0.4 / 16.6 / 16.6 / 17.3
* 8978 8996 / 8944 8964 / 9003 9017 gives 0.3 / 17.1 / 16.5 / 16.6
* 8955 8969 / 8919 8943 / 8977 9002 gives 0.1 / 17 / 16.6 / 16.5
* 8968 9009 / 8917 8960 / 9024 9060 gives 1.1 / 17.1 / 16.6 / 17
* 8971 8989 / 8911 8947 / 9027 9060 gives 0.5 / 17.1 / 16.6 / 17.1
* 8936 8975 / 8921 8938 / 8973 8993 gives -0.3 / 17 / 16.9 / 16.5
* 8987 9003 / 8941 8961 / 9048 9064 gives 0.8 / 17.1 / 16.4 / 17.4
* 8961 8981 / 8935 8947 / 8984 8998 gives 0.0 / 16.9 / 16.6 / 16.4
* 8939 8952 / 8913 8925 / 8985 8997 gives -0.3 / 17.2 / 17.2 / 16.3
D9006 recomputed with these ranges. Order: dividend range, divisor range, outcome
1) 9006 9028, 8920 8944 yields 0.98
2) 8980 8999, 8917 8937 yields 0.98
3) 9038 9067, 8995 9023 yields 1.06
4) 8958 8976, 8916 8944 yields 0.98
